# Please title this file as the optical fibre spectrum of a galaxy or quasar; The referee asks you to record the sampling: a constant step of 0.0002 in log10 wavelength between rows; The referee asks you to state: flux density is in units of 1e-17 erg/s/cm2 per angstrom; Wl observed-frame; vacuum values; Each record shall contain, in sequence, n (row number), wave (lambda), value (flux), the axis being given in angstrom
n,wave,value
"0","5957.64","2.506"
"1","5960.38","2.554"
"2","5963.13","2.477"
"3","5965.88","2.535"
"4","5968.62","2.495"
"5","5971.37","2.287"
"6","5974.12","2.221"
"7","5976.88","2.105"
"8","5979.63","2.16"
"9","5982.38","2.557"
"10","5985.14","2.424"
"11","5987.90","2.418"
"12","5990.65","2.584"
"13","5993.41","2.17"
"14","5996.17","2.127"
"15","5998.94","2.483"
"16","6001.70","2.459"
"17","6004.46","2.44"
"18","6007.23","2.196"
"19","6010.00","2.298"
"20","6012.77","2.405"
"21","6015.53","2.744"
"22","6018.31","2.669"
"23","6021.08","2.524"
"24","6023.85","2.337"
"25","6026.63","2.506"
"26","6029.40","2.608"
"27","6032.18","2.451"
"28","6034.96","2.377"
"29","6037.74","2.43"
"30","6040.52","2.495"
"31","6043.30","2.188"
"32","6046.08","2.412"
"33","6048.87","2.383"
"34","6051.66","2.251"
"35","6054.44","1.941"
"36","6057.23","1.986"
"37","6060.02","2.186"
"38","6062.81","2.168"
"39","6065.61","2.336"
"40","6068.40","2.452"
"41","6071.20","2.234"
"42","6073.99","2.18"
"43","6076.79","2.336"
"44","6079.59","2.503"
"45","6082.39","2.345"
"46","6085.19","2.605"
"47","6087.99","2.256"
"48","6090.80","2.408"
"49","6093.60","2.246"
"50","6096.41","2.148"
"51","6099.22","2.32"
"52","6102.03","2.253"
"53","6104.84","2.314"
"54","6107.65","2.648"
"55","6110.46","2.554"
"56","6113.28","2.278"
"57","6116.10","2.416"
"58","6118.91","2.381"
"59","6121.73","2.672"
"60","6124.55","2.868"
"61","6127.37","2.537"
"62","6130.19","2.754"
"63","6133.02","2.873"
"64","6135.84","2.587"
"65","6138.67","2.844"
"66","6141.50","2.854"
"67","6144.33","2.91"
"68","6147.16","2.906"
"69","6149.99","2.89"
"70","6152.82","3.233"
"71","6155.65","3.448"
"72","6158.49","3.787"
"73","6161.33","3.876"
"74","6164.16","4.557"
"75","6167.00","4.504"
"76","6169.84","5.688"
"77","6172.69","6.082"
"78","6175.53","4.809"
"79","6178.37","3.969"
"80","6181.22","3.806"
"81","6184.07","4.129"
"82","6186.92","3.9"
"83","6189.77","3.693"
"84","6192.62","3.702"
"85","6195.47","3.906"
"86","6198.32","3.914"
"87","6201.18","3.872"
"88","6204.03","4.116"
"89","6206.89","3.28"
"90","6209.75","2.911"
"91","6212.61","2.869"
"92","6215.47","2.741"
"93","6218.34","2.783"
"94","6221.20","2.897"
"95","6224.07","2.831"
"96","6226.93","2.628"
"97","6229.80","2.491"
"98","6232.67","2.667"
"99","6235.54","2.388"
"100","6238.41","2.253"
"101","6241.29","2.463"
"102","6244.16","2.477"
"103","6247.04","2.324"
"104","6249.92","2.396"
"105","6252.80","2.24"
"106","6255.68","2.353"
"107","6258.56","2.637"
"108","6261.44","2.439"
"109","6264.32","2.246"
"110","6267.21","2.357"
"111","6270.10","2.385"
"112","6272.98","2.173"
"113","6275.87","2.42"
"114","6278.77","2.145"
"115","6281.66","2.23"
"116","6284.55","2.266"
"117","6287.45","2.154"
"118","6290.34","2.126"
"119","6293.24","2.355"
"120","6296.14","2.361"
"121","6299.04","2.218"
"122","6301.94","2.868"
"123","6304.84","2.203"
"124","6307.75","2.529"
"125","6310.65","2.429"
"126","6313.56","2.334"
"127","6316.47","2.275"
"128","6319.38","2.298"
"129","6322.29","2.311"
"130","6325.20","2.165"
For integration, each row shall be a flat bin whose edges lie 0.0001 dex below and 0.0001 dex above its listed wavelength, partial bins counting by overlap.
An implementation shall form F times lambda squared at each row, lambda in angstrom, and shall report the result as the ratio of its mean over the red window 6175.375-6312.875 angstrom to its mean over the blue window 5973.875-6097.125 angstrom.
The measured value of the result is 1.27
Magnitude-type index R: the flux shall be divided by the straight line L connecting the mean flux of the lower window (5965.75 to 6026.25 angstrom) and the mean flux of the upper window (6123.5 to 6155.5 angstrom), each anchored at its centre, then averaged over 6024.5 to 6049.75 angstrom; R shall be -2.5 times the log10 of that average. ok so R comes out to 0.04 mag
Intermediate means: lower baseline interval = 2.39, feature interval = 2.43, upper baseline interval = 2.87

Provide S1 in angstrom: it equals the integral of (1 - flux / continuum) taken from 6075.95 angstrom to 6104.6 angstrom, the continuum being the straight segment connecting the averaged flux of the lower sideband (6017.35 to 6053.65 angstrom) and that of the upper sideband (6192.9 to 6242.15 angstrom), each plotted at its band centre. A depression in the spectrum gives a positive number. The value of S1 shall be 2.9 angstrom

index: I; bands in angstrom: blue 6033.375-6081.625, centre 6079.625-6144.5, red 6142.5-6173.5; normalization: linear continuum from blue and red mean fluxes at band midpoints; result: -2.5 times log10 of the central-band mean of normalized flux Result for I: 0.25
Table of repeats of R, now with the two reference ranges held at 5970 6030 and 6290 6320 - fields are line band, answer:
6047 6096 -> 0.05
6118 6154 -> -0.17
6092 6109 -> 0.03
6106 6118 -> -0.04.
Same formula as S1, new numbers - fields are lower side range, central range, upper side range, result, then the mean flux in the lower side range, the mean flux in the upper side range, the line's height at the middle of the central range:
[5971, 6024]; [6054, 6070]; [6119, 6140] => 2.2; 2.38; 2.71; 2.54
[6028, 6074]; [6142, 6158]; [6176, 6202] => 1.6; 2.3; 3.91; 3.46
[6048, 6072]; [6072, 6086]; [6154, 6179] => 1.3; 2.21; 4.53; 2.62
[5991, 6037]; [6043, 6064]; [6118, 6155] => 3.0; 2.43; 2.81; 2.55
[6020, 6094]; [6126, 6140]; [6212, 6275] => -1.8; 2.34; 2.5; 2.4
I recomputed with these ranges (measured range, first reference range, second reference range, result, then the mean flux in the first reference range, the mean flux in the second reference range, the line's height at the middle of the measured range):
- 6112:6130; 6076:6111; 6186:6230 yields 0.02 mag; 2.38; 3.3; 2.6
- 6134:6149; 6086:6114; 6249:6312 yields -0.20 mag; 2.35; 2.34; 2.35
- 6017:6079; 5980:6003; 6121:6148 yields 0.09 mag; 2.39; 2.78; 2.55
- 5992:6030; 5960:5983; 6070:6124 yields -0.02 mag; 2.36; 2.38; 2.37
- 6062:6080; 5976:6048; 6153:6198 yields 0.31 mag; 2.41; 4.22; 3.06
